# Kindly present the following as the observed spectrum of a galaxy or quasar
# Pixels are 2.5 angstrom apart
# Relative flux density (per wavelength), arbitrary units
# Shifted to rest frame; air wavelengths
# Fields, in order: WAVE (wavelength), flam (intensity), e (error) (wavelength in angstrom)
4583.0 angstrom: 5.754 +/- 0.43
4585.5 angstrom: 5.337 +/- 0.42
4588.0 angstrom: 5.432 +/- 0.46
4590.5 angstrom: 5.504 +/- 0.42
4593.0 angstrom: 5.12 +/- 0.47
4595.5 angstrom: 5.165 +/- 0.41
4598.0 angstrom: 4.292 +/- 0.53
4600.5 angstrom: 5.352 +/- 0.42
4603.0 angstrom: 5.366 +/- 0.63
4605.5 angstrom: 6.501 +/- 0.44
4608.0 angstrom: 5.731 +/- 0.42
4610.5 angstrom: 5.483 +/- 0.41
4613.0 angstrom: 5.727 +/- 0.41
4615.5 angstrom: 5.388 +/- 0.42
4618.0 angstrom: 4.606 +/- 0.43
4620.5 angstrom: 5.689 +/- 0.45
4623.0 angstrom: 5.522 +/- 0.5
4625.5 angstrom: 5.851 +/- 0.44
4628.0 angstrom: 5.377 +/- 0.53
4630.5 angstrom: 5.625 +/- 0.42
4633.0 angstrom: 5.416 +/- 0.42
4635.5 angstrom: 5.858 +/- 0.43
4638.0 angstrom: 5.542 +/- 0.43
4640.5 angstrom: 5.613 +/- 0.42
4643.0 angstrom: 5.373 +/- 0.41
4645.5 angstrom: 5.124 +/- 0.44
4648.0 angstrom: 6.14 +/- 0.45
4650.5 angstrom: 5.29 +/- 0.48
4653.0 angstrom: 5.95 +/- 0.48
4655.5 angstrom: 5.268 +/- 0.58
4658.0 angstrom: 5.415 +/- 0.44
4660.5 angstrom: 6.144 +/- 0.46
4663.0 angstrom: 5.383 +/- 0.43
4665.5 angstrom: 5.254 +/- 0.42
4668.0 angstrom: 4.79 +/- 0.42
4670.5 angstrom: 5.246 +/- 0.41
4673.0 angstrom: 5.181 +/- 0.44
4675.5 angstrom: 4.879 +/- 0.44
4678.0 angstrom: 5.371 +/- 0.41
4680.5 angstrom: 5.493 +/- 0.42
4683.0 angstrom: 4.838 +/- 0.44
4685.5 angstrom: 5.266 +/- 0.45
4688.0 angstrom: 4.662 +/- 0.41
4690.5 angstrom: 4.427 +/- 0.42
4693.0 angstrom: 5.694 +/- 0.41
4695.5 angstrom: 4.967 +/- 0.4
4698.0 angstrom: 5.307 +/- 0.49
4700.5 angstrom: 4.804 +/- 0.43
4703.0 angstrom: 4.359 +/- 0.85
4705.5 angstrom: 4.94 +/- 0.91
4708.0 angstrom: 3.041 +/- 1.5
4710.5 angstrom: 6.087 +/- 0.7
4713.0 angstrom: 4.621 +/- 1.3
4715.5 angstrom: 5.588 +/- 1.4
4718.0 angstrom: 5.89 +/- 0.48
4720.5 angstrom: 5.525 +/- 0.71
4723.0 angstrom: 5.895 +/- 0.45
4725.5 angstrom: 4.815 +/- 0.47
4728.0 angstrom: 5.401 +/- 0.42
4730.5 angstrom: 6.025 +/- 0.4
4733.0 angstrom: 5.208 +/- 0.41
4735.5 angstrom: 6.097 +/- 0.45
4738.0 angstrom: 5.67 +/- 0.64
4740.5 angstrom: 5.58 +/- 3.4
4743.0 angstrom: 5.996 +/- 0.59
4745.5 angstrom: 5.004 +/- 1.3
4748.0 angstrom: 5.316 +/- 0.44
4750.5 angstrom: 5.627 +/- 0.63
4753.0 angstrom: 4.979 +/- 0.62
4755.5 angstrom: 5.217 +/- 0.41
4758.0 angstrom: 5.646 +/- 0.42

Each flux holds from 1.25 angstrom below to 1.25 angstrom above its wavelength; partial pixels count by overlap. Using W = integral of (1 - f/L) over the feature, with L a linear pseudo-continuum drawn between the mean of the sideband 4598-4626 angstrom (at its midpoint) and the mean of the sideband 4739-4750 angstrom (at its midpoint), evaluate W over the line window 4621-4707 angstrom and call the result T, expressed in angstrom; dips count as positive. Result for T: 3.0 angstrom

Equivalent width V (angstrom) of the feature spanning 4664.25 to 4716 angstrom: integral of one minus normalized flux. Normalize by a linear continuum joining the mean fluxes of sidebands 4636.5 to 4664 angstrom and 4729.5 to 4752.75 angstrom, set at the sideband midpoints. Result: 5.5 angstrom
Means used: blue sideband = 5.57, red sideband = 5.58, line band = 4.98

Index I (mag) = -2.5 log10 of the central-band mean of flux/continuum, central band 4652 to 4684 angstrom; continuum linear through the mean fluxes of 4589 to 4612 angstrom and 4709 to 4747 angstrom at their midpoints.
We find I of 0.03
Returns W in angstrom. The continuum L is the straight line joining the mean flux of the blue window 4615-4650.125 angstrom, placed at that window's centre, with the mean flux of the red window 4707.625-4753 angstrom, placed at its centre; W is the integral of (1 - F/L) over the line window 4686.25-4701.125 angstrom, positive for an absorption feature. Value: 1.3 angstrom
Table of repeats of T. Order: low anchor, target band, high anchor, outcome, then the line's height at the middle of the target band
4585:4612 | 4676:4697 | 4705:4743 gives 1.2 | 5.39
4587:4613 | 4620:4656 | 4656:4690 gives -1.9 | 5.31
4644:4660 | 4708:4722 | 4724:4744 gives 0.7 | 5.59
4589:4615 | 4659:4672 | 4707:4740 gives 0.1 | 5.41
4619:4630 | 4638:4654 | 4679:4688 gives -0.5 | 5.42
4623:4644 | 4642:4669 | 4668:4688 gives -0.6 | 5.36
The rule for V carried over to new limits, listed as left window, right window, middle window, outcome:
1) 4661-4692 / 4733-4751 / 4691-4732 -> 1.44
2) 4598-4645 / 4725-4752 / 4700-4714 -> 2.27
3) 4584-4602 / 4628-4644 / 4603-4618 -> -0.85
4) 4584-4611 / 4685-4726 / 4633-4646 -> -0.63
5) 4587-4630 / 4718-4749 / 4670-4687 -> 1.01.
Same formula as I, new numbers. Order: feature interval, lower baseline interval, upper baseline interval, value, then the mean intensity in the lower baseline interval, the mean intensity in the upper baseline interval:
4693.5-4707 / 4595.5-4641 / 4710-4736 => 0.13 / 5.49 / 5.53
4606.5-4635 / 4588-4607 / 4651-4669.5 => -0.03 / 5.34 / 5.45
